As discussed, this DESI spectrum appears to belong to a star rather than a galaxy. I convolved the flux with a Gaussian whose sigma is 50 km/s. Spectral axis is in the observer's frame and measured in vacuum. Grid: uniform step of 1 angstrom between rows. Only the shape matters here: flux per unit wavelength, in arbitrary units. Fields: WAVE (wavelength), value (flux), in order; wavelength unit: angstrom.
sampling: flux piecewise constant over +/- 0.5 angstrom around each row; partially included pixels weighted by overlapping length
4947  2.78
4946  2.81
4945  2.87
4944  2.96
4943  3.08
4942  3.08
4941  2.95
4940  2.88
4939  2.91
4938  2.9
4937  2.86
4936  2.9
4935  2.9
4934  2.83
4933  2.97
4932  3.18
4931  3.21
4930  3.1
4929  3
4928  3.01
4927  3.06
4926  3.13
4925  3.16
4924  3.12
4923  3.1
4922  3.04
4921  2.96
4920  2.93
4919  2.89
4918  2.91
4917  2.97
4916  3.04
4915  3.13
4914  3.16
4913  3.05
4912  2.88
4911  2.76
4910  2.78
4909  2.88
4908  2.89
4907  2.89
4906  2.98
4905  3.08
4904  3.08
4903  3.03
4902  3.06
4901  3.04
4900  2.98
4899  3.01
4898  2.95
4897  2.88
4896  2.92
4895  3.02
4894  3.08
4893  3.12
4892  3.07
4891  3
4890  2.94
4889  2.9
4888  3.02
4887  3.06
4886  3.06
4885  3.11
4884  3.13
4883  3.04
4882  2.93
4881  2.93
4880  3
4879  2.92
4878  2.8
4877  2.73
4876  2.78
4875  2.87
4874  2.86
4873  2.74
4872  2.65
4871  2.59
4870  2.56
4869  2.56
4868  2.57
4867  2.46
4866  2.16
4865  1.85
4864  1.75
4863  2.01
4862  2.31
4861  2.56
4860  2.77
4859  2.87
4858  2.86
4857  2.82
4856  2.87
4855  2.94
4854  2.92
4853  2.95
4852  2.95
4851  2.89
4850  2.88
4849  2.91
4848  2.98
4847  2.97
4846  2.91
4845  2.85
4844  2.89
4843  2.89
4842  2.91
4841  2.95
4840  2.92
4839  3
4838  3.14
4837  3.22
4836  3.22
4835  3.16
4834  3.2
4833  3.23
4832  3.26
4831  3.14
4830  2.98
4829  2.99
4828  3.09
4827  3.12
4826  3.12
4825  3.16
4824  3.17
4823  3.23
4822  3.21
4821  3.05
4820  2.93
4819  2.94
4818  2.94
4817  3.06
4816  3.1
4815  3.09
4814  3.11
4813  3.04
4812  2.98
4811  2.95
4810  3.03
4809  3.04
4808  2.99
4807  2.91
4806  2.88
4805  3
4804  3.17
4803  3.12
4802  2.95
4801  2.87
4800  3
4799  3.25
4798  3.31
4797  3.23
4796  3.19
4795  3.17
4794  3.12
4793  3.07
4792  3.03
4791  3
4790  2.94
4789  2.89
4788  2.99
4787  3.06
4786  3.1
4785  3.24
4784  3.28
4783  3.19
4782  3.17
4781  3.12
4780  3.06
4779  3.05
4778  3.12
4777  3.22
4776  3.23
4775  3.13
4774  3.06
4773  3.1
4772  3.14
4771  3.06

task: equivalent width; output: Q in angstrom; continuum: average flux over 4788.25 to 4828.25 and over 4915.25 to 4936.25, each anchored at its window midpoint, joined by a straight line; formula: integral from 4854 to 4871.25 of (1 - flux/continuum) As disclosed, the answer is 3.01 angstrom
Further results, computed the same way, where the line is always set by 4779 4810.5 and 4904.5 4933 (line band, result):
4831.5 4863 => 1.25 angstrom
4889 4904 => 0.08 angstrom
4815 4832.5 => -0.16 angstrom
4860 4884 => 3.38 angstrom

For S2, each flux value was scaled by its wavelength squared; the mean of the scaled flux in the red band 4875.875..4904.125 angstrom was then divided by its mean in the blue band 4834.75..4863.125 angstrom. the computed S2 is 1.05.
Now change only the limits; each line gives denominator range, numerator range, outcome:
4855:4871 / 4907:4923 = 1.21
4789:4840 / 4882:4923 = 1.01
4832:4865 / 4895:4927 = 1.07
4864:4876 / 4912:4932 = 1.24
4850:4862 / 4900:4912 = 1.06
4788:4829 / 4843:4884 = 0.91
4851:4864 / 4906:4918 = 1.12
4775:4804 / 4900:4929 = 1.02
